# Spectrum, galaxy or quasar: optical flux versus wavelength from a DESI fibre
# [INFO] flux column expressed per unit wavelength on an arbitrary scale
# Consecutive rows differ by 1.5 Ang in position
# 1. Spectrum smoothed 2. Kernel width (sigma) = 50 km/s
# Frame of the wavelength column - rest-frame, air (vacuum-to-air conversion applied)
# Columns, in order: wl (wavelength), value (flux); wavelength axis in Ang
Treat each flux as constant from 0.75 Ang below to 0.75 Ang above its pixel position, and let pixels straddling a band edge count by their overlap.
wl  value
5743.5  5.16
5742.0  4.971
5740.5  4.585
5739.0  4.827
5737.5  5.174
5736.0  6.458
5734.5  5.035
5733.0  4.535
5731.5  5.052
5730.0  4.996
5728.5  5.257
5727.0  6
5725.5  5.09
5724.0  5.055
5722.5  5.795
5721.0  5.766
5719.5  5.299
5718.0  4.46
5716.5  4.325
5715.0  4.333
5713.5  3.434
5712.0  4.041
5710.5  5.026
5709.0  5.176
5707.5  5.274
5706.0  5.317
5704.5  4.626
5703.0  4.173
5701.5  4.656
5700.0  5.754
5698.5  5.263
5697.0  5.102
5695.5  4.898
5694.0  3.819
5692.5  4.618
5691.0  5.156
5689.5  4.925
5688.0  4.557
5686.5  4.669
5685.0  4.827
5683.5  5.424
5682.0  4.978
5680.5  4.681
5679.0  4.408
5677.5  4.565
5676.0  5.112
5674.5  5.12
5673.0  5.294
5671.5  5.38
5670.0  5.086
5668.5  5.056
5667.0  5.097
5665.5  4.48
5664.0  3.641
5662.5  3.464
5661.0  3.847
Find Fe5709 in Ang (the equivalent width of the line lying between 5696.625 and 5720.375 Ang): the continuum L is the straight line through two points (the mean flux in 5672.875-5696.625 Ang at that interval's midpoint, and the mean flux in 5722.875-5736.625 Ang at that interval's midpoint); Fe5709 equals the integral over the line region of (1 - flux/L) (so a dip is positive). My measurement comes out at 1.34 Ang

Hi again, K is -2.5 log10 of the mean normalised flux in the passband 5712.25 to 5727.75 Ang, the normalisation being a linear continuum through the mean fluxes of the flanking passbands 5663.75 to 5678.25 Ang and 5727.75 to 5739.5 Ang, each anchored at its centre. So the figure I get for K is 0.042 mag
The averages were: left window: 4.93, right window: 5.17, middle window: 4.93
